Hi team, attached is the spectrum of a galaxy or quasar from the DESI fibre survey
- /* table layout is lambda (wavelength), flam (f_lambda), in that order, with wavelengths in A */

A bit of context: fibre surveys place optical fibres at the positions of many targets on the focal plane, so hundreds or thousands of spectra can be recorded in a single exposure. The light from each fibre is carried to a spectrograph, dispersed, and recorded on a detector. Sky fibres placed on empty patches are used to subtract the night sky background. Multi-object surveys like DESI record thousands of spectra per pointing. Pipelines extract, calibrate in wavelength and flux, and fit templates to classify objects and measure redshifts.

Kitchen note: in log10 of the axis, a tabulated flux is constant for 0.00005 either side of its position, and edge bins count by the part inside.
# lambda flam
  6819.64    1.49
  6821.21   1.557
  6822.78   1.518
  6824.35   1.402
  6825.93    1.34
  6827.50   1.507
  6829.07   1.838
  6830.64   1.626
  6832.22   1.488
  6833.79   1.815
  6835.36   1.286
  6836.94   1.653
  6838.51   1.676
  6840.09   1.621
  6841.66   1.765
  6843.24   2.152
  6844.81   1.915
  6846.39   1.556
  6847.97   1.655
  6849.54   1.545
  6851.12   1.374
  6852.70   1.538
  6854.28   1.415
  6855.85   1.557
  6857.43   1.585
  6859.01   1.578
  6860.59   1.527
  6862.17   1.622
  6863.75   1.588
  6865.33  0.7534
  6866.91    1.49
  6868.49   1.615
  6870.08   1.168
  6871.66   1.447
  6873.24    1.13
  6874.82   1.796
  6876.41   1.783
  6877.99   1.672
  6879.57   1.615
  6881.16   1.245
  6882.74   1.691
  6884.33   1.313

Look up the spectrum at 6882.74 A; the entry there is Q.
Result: 1.691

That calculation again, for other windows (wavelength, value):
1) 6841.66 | 1.765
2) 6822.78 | 1.518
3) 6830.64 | 1.626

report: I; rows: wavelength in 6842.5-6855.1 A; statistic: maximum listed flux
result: 2.152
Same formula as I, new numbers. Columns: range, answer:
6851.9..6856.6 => 1.557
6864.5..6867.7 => 1.49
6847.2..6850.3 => 1.655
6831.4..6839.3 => 1.815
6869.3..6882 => 1.796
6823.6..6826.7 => 1.402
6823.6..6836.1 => 1.838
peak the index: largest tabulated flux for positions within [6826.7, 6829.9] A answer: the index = 1.838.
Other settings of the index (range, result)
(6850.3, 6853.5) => 1.538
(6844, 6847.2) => 1.915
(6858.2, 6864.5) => 1.622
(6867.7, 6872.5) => 1.615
